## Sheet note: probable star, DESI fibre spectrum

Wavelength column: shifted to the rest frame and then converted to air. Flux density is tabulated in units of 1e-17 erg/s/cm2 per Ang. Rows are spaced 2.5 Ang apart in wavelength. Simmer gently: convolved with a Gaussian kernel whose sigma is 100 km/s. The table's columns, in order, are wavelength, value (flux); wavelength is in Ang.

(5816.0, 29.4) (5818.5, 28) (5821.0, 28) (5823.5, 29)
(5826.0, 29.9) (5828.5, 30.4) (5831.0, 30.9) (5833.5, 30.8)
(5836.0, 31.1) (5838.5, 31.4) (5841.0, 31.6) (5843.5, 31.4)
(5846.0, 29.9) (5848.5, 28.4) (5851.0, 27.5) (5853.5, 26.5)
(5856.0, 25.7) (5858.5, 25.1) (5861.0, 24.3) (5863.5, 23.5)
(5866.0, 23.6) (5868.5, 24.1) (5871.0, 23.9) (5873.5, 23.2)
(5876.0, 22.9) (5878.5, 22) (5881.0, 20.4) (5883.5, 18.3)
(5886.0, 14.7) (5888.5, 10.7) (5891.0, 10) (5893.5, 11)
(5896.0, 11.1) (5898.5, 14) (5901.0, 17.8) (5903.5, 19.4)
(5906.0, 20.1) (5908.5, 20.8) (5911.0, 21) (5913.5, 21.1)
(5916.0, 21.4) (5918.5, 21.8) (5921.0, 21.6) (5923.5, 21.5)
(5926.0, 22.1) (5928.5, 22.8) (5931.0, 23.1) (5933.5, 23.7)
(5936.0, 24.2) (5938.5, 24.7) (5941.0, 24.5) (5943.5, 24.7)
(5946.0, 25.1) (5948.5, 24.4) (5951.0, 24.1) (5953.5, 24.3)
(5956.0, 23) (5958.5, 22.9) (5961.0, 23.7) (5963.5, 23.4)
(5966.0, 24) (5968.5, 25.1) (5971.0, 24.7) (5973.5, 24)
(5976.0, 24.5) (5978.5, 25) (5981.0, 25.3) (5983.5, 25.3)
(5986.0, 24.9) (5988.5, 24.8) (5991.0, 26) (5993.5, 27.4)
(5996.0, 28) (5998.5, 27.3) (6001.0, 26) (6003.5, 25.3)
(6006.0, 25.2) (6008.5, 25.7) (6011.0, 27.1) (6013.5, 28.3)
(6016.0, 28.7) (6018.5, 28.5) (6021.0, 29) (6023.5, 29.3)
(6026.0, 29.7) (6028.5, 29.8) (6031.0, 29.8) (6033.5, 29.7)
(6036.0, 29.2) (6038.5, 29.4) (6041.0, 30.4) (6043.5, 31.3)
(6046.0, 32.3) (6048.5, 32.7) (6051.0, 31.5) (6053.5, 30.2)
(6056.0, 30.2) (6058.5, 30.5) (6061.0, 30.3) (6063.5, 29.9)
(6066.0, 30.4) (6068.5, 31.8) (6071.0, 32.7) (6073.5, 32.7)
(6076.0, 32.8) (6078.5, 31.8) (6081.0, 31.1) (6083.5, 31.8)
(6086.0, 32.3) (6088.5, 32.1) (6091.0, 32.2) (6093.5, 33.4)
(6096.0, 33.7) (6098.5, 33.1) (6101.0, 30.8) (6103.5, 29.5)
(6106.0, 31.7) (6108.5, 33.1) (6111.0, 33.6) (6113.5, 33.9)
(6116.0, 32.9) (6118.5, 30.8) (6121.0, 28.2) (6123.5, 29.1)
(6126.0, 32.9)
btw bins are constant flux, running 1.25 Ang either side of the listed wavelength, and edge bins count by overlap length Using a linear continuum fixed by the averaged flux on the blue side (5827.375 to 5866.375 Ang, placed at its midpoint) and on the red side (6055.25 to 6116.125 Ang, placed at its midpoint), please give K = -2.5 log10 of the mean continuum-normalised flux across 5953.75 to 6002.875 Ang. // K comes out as 0.21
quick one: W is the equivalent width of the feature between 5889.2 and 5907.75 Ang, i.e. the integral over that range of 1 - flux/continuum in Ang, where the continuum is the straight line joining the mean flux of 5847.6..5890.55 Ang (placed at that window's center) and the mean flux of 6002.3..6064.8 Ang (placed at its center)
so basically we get 6.9 Ang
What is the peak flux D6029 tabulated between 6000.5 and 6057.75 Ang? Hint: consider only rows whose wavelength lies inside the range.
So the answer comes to 32.7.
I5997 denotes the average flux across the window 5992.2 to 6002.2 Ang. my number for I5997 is 27.2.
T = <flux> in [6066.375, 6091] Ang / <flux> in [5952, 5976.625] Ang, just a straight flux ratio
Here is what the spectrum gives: 1.3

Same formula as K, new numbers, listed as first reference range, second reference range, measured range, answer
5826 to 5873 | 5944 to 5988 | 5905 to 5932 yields 0.19 mag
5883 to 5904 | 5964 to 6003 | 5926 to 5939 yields -0.24 mag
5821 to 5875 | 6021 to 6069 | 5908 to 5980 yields 0.23 mag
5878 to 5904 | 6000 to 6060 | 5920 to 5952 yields -0.20 mag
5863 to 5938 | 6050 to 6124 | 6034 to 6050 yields -0.07 mag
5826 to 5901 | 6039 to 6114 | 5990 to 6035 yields 0.05 mag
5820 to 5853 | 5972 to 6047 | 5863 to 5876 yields 0.24 mag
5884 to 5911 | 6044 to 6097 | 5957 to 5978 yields -0.10 mag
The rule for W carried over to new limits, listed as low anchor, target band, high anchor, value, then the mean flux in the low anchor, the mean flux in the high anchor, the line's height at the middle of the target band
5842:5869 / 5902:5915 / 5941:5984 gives 2.5 Ang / 26.5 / 24.3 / 25.4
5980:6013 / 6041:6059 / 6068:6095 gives -0.8 Ang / 26.1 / 32.3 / 30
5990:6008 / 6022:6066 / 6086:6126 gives -2.5 Ang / 26.4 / 31.9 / 28.7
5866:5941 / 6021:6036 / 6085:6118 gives -0.9 Ang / 19.9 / 32.4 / 27.8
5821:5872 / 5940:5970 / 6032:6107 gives 5.6 Ang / 28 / 31.4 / 29.6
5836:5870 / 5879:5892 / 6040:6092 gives 5.9 Ang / 27.3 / 31.5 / 27.9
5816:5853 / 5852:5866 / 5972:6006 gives 2.0 Ang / 29.8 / 25.7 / 29.1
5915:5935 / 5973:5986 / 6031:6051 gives 0.7 Ang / 22.3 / 30.7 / 26.2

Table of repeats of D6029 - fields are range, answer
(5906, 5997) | 28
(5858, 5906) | 25.1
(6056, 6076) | 32.8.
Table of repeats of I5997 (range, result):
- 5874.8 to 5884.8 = 20.9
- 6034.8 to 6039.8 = 29.3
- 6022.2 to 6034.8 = 29.7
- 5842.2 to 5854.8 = 28.7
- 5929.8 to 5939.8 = 23.9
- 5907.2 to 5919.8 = 21.2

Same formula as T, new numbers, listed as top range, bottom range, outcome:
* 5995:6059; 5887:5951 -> 1.44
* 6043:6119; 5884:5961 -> 1.56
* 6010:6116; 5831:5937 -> 1.38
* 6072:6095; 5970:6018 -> 1.24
